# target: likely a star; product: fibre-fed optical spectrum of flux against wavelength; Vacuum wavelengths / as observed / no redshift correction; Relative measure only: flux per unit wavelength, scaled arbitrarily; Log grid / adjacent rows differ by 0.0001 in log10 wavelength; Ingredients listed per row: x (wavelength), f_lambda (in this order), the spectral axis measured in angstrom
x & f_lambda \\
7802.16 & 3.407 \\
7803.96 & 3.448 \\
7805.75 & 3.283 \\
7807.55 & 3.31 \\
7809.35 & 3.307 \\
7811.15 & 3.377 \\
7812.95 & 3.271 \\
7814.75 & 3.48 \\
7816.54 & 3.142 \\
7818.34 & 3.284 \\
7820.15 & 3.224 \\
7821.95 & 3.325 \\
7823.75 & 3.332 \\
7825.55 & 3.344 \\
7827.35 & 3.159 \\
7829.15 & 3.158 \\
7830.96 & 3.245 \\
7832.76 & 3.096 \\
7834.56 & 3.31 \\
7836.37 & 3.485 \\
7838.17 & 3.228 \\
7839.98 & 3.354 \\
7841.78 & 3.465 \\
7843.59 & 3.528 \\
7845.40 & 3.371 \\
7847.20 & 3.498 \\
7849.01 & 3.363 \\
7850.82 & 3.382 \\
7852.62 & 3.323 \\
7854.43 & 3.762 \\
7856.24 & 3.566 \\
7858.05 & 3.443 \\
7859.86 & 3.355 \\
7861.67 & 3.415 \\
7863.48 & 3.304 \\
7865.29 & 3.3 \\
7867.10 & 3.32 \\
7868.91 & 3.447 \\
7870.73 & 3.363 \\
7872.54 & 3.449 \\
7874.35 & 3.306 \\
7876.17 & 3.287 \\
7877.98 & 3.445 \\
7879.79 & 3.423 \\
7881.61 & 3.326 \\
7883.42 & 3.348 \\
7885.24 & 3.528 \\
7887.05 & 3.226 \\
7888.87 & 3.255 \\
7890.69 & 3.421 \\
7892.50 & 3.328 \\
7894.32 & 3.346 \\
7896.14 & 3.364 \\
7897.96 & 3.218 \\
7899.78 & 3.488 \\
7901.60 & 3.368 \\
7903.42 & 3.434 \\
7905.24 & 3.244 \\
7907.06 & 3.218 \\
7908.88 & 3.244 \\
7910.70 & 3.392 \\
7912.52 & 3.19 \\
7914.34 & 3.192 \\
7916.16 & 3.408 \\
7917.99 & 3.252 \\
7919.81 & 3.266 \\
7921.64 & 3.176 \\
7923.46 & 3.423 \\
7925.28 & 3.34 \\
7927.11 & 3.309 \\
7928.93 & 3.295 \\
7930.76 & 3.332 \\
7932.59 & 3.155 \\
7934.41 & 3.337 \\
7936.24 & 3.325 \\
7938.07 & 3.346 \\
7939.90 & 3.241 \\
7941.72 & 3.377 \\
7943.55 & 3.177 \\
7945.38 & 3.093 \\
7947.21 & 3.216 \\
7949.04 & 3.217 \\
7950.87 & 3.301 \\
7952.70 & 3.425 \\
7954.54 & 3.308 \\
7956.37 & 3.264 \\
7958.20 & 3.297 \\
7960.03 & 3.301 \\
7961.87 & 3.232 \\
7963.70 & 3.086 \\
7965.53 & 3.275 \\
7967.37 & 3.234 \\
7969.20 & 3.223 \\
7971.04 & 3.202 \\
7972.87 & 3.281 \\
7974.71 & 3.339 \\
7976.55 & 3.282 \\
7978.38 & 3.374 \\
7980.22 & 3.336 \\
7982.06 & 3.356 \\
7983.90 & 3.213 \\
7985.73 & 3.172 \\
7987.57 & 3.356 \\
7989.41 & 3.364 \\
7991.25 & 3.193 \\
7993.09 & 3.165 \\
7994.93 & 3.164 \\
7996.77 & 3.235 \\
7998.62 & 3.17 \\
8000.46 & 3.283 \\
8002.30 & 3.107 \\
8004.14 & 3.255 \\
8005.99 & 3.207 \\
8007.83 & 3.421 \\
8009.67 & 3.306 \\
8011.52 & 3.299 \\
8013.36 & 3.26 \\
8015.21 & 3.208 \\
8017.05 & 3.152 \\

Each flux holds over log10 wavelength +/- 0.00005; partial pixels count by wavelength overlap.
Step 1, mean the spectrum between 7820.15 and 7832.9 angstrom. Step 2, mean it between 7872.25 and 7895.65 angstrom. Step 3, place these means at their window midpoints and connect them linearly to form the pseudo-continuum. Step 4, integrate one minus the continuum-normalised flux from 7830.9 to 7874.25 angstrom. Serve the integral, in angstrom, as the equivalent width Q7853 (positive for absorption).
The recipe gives -1.2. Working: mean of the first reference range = 3.25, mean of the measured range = 3.39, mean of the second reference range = 3.36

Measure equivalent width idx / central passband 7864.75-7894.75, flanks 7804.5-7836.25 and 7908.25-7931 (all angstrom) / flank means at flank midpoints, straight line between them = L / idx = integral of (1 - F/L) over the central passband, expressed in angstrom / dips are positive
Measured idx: -0.7 angstrom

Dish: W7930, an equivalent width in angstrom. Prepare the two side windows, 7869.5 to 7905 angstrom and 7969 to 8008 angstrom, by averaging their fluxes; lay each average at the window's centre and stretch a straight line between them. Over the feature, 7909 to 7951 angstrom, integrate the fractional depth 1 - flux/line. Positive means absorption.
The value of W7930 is 0.53 angstrom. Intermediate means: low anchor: 3.36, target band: 3.28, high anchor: 3.26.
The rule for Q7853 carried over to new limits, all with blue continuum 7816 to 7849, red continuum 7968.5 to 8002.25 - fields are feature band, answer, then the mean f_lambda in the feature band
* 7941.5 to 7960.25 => 0.0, 3.27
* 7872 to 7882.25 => -0.2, 3.37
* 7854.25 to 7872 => -0.6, 3.41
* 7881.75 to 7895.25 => -0.2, 3.35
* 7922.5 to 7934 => -0.1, 3.31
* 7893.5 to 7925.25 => -0.2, 3.31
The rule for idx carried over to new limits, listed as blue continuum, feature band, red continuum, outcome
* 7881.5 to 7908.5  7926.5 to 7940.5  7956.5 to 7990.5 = 0.1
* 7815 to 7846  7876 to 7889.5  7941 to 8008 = -0.3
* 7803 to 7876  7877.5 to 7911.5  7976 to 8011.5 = -0.3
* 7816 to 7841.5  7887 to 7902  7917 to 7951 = -0.3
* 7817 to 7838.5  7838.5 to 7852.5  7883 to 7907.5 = -0.5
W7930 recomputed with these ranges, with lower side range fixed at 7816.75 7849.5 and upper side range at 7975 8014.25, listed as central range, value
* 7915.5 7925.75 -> -0.1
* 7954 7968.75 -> 0.1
